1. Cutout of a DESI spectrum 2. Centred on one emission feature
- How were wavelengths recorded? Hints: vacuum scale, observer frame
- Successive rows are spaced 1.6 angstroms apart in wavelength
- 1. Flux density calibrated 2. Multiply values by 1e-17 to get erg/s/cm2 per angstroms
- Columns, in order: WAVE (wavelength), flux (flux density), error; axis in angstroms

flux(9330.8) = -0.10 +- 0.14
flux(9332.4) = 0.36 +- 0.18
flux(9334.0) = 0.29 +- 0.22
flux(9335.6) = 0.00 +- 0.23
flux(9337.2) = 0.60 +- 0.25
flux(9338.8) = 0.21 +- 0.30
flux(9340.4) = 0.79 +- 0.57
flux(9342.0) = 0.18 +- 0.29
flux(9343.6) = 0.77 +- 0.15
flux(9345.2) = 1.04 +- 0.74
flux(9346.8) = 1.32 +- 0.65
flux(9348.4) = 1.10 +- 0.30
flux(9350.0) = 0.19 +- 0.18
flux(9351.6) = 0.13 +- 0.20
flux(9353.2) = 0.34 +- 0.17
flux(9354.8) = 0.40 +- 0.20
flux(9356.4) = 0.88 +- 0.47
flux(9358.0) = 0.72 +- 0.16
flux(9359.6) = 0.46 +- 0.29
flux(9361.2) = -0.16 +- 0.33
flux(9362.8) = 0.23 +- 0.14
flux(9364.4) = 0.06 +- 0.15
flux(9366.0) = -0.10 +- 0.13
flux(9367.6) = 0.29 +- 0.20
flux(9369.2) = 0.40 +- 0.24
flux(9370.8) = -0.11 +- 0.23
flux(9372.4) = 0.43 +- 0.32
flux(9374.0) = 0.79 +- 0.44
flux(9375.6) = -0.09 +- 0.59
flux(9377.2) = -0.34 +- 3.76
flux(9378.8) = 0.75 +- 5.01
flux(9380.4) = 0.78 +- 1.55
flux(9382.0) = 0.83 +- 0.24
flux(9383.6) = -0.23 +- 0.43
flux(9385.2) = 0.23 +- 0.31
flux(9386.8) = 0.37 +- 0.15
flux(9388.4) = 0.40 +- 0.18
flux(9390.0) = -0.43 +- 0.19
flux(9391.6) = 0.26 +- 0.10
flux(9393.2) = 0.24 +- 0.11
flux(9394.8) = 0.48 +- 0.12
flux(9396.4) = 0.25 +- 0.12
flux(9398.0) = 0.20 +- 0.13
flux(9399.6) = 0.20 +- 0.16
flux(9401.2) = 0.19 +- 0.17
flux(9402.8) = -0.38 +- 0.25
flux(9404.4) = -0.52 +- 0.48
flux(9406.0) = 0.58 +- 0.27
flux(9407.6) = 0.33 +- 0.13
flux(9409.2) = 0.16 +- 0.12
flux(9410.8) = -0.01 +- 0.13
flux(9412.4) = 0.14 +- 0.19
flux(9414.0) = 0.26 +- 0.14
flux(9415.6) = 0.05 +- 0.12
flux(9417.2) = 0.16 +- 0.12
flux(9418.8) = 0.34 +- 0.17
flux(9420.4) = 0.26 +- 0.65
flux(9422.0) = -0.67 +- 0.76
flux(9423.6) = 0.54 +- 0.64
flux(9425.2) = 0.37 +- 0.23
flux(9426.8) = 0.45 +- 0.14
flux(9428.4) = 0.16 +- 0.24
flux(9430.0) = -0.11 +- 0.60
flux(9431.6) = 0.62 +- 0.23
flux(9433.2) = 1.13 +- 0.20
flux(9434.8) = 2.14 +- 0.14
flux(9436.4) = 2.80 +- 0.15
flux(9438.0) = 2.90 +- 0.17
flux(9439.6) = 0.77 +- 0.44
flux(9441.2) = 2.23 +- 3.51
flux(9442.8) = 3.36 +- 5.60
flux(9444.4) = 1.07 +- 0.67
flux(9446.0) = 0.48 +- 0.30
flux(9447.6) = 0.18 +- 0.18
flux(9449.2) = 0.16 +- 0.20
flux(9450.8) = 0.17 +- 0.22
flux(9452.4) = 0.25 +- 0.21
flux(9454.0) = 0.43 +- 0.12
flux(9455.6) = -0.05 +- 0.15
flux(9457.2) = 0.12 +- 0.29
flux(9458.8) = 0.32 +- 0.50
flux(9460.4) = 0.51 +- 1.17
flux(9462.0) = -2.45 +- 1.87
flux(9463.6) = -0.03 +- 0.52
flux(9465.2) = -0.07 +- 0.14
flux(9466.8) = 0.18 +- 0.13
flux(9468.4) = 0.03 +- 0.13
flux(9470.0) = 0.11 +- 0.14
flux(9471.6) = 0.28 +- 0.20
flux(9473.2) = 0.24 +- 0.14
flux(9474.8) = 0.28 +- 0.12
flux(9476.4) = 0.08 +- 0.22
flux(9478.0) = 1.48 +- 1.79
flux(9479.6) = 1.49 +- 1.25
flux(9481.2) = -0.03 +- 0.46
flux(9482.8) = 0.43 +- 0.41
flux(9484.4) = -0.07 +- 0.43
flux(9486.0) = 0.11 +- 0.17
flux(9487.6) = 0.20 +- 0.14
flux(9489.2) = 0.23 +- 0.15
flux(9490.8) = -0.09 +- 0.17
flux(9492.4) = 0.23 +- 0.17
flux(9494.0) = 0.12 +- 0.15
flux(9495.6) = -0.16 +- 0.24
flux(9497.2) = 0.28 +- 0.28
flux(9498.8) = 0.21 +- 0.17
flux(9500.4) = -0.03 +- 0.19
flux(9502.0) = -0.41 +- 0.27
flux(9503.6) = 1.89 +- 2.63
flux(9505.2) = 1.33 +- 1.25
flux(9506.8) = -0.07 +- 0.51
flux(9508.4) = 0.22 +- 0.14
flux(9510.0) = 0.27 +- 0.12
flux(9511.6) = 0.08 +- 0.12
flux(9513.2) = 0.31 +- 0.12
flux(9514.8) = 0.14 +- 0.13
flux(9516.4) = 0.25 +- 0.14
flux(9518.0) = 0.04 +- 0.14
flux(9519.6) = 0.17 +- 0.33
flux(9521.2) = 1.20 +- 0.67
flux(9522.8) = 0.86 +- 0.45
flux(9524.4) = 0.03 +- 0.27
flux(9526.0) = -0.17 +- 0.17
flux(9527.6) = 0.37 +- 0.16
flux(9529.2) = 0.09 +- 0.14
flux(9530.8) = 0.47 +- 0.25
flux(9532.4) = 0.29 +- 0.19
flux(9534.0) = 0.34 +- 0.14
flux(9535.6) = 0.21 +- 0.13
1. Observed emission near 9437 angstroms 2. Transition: [O III] 5007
